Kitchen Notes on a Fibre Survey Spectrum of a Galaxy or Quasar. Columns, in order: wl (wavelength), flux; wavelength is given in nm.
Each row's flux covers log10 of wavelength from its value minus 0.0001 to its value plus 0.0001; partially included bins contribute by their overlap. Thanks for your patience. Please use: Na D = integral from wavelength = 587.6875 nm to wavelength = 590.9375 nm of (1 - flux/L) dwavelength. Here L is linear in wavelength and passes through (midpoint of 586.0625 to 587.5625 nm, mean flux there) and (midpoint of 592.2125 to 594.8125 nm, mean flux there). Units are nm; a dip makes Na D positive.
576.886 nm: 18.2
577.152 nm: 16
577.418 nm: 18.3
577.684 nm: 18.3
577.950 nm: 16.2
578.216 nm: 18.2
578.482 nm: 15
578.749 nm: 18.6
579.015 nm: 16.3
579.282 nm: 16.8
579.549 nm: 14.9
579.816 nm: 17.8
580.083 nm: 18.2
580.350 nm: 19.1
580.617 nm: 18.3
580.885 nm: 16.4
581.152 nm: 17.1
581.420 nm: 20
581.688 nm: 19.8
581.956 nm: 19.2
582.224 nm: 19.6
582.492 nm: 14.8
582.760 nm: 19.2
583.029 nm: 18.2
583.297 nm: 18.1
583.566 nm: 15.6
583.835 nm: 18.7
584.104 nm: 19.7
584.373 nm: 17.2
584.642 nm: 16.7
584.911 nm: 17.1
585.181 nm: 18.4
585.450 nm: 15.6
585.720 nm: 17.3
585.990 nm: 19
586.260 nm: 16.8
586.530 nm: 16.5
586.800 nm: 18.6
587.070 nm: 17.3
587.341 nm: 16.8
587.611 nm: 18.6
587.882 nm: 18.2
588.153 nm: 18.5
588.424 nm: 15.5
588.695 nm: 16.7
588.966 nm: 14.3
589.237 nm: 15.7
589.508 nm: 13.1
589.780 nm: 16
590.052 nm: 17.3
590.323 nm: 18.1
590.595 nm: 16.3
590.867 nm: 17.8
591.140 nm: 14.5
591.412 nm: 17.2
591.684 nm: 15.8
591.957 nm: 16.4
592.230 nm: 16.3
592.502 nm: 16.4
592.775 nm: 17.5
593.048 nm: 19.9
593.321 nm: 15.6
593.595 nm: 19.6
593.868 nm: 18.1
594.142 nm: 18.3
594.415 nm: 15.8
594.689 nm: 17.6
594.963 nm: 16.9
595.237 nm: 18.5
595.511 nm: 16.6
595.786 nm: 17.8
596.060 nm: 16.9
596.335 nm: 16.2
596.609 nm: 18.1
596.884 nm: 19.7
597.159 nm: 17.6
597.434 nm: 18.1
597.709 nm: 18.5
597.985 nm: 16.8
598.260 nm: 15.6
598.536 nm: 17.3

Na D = 0.180 nm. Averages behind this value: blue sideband 17.4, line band 16.5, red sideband 17.6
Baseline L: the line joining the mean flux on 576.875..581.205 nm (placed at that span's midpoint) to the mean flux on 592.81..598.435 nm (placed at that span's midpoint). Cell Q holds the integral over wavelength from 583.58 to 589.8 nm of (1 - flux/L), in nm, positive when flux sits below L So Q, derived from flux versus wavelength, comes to 0.13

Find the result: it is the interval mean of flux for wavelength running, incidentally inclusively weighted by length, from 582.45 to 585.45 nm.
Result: 17.6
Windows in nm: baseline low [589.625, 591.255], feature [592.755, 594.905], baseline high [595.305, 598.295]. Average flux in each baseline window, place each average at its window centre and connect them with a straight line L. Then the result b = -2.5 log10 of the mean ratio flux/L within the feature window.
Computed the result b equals -0.04 mag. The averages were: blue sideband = 16.6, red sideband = 17.5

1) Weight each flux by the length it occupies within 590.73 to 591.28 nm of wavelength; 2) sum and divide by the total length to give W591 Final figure 16.1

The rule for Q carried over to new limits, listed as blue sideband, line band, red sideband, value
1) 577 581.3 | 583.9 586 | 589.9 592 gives -0.08 nm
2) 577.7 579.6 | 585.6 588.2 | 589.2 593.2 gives -0.17 nm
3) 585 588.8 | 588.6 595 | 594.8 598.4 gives 0.27 nm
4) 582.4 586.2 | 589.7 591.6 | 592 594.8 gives 0.08 nm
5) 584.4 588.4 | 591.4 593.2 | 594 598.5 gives 0.04 nm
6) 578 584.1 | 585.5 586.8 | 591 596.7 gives 0.01 nm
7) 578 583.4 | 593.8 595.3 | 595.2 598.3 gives 0.01 nm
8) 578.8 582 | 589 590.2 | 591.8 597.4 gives 0.15 nm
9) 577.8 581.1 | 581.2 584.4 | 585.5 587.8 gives -0.19 nm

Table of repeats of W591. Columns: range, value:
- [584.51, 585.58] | 17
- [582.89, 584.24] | 18.1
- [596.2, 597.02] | 18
